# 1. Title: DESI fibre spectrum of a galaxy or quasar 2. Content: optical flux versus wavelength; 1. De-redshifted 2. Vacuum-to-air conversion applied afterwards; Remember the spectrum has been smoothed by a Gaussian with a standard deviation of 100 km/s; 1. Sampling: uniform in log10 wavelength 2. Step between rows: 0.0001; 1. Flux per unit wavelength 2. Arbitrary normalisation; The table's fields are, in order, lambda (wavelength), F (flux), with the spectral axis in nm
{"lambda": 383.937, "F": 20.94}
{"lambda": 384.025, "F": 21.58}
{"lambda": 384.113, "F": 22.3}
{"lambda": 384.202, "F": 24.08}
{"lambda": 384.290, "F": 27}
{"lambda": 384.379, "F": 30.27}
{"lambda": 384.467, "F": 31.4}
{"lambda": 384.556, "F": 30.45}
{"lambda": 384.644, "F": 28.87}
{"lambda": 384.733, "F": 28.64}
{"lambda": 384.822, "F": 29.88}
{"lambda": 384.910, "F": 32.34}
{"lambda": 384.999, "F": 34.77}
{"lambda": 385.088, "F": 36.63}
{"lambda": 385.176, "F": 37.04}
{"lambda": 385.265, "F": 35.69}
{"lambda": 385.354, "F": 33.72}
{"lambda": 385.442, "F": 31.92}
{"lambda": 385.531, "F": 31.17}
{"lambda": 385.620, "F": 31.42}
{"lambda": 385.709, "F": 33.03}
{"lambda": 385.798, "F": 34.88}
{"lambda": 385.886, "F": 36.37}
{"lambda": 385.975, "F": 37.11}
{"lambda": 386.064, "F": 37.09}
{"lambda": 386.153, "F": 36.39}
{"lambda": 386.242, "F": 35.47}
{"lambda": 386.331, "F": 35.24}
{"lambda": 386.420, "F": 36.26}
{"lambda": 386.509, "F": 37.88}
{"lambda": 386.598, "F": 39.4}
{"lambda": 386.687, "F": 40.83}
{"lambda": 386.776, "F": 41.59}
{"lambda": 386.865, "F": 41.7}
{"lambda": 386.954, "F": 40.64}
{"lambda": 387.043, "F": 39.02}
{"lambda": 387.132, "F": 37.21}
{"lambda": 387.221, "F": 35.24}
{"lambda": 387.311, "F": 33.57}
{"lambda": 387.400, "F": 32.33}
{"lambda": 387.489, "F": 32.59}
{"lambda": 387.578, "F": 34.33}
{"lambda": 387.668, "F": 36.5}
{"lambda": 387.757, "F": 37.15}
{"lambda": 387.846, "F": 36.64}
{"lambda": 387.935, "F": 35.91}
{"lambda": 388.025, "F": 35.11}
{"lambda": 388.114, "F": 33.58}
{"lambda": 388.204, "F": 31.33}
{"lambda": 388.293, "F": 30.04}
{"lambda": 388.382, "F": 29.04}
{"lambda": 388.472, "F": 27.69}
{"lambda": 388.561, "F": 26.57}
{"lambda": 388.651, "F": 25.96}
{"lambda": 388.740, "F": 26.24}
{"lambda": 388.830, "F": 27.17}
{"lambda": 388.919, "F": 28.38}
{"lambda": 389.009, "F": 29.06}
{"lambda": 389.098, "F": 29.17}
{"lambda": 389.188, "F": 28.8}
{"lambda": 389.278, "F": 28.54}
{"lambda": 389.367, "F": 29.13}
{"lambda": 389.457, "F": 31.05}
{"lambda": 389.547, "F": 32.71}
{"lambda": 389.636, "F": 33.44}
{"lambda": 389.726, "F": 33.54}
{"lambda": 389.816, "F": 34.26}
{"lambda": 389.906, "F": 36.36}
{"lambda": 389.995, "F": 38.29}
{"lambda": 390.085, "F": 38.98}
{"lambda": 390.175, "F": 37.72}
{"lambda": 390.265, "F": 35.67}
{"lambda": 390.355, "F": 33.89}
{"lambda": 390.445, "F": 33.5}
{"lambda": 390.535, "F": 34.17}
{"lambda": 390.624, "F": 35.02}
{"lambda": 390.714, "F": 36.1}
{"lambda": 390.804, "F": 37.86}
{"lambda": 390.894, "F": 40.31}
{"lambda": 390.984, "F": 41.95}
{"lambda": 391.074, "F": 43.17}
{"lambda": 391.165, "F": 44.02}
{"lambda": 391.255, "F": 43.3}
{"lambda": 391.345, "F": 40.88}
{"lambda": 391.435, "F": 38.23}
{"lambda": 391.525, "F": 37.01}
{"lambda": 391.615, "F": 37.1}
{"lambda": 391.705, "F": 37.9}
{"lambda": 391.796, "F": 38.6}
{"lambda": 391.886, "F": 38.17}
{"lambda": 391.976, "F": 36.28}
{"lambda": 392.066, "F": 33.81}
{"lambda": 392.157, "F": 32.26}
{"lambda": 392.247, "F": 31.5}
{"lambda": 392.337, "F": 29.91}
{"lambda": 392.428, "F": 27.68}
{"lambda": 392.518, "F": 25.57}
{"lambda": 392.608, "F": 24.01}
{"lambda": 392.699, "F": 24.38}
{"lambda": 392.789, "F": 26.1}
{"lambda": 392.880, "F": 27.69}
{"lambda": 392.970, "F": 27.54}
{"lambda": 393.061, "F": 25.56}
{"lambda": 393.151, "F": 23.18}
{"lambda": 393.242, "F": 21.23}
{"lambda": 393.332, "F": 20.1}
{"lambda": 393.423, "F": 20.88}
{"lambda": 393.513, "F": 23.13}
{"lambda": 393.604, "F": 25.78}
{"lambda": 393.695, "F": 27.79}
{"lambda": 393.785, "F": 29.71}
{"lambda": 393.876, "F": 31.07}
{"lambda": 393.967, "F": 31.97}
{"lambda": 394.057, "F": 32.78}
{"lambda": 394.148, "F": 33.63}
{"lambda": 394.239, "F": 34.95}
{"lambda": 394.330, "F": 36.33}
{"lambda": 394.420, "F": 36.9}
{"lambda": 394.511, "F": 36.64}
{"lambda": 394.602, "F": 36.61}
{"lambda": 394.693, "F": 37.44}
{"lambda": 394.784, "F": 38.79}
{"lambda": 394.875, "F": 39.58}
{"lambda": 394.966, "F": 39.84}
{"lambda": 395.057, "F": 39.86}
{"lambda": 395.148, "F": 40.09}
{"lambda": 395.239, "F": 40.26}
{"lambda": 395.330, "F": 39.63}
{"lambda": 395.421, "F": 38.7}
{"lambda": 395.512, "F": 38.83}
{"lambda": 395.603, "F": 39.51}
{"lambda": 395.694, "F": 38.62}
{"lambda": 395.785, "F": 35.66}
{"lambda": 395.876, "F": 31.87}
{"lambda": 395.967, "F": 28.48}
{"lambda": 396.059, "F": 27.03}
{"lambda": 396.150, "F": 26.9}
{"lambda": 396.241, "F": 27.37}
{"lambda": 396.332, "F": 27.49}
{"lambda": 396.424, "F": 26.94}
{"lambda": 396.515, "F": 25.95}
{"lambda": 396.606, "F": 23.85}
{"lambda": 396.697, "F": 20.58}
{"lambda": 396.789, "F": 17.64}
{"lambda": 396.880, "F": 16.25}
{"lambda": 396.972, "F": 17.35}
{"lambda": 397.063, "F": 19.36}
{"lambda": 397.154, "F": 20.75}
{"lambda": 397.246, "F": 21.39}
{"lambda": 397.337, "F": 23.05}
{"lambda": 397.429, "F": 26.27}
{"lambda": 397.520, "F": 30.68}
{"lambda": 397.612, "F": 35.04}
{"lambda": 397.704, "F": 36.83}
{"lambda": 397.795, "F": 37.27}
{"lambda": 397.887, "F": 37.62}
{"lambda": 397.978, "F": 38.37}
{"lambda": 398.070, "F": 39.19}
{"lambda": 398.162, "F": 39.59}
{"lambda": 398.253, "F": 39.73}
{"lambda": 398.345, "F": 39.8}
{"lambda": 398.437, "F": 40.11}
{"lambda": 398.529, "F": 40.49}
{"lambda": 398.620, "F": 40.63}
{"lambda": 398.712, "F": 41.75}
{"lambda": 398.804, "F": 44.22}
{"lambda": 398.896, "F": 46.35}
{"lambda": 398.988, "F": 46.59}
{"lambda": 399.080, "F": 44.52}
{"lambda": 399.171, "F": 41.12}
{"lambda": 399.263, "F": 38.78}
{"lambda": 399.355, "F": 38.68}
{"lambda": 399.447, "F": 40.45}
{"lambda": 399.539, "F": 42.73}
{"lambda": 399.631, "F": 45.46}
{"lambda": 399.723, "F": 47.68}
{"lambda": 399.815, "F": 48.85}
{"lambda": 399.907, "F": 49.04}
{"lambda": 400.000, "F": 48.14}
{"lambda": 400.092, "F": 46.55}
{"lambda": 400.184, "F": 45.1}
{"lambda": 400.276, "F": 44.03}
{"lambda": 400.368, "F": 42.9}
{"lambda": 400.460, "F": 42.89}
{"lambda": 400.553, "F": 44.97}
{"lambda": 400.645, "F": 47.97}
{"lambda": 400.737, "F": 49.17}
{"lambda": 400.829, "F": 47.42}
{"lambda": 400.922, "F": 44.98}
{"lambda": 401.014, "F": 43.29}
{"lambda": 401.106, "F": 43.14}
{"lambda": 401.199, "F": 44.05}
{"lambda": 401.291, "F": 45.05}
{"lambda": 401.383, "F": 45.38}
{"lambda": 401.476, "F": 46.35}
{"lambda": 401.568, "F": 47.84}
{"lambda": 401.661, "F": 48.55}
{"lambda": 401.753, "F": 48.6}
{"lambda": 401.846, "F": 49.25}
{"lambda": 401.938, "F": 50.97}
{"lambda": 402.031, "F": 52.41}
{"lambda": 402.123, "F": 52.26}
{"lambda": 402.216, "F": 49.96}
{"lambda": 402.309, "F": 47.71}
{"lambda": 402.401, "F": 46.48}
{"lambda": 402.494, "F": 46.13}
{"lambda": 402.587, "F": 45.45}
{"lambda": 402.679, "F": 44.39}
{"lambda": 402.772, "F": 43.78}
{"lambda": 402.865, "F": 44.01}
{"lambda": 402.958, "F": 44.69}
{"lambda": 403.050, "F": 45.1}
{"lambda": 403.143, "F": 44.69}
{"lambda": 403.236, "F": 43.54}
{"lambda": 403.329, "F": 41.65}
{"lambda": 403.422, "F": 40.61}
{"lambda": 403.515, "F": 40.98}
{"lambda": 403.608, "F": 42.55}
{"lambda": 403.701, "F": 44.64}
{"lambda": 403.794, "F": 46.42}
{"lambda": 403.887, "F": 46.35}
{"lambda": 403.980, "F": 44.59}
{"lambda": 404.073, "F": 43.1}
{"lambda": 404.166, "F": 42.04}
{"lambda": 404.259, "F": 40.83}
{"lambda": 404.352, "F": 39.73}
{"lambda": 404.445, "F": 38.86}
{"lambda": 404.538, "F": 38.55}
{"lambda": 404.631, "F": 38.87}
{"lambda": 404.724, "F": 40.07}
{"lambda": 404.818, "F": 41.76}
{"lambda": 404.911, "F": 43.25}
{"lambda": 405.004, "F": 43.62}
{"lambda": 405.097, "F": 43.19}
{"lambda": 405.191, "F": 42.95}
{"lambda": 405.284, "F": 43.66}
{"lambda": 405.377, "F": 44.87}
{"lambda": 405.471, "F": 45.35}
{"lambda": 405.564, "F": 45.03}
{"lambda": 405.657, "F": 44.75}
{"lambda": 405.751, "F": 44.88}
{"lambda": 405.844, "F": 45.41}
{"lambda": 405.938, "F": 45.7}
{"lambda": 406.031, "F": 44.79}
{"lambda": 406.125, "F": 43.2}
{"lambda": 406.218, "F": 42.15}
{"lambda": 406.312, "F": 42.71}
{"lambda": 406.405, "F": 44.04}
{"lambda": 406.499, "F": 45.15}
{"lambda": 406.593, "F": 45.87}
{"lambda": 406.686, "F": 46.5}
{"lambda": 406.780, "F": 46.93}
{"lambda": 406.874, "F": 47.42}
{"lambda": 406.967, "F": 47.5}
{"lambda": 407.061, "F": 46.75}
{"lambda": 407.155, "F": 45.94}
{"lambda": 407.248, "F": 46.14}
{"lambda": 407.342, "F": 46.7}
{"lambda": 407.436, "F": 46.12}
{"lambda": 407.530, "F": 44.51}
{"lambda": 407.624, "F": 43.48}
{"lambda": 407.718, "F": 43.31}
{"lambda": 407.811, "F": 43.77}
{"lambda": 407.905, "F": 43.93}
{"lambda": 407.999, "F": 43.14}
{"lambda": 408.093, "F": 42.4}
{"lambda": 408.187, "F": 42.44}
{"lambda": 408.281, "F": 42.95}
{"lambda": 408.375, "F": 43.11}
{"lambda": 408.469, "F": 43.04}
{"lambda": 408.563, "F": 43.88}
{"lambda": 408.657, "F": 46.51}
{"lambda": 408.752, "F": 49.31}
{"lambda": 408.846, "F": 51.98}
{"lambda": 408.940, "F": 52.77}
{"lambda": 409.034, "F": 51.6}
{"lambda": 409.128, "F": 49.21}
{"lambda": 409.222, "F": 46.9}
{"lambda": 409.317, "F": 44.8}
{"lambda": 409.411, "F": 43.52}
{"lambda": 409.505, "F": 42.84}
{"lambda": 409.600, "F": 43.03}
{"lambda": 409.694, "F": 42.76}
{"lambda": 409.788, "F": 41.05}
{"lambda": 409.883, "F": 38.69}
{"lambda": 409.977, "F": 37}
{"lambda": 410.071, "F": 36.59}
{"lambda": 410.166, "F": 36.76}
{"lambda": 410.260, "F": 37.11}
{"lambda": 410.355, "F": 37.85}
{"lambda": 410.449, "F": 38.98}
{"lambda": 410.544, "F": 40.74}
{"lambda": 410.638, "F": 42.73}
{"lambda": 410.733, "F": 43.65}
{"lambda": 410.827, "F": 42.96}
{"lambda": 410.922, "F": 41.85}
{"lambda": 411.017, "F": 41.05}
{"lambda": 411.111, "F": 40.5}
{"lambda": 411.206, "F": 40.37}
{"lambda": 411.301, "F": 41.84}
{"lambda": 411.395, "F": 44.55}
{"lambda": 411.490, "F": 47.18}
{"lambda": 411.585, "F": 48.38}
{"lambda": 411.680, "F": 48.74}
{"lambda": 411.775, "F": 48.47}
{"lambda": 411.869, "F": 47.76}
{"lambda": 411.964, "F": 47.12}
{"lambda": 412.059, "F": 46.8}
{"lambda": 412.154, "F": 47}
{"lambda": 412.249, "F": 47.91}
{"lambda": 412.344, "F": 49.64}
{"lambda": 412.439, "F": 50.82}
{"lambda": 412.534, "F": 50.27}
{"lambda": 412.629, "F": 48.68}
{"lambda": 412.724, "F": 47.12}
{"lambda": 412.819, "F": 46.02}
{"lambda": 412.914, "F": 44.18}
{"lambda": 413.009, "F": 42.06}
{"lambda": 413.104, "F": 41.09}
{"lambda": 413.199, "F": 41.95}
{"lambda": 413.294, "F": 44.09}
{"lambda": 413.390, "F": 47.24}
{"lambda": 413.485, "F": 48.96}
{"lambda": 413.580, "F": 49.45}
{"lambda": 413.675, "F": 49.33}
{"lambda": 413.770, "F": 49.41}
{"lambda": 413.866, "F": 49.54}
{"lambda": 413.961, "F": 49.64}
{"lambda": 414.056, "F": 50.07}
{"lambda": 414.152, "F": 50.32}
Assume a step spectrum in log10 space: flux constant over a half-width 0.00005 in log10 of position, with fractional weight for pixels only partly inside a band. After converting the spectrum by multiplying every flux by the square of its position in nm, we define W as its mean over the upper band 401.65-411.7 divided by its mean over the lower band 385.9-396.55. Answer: 1.4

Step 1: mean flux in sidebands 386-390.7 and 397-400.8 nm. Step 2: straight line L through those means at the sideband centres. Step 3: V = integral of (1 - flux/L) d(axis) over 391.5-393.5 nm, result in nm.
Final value 0.39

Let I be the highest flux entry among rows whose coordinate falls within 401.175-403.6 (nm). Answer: 52.41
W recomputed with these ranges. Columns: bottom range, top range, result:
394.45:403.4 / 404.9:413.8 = 1.19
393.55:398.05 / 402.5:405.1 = 1.41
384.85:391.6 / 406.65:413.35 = 1.42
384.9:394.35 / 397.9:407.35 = 1.42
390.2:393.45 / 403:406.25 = 1.39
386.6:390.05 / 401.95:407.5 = 1.45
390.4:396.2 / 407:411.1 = 1.40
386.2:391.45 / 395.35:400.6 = 1.08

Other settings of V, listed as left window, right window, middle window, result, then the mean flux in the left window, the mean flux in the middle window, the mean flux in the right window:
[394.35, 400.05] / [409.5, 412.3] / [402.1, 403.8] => -0.277 nm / 35.6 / 44.8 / 42.7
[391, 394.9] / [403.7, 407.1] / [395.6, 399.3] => 0.404 nm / 32.3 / 32.6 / 43.8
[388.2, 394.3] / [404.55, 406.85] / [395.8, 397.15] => 0.446 nm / 31.9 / 24.2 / 43.9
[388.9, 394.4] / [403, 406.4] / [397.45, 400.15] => -0.220 nm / 32.5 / 41.5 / 43.1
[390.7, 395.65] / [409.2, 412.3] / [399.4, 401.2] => -0.381 nm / 33.8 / 45.5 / 42.9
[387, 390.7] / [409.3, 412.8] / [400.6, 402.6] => -0.426 nm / 32.8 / 47.4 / 43.7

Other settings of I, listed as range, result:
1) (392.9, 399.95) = 49.04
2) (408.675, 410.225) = 52.77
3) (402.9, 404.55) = 46.42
